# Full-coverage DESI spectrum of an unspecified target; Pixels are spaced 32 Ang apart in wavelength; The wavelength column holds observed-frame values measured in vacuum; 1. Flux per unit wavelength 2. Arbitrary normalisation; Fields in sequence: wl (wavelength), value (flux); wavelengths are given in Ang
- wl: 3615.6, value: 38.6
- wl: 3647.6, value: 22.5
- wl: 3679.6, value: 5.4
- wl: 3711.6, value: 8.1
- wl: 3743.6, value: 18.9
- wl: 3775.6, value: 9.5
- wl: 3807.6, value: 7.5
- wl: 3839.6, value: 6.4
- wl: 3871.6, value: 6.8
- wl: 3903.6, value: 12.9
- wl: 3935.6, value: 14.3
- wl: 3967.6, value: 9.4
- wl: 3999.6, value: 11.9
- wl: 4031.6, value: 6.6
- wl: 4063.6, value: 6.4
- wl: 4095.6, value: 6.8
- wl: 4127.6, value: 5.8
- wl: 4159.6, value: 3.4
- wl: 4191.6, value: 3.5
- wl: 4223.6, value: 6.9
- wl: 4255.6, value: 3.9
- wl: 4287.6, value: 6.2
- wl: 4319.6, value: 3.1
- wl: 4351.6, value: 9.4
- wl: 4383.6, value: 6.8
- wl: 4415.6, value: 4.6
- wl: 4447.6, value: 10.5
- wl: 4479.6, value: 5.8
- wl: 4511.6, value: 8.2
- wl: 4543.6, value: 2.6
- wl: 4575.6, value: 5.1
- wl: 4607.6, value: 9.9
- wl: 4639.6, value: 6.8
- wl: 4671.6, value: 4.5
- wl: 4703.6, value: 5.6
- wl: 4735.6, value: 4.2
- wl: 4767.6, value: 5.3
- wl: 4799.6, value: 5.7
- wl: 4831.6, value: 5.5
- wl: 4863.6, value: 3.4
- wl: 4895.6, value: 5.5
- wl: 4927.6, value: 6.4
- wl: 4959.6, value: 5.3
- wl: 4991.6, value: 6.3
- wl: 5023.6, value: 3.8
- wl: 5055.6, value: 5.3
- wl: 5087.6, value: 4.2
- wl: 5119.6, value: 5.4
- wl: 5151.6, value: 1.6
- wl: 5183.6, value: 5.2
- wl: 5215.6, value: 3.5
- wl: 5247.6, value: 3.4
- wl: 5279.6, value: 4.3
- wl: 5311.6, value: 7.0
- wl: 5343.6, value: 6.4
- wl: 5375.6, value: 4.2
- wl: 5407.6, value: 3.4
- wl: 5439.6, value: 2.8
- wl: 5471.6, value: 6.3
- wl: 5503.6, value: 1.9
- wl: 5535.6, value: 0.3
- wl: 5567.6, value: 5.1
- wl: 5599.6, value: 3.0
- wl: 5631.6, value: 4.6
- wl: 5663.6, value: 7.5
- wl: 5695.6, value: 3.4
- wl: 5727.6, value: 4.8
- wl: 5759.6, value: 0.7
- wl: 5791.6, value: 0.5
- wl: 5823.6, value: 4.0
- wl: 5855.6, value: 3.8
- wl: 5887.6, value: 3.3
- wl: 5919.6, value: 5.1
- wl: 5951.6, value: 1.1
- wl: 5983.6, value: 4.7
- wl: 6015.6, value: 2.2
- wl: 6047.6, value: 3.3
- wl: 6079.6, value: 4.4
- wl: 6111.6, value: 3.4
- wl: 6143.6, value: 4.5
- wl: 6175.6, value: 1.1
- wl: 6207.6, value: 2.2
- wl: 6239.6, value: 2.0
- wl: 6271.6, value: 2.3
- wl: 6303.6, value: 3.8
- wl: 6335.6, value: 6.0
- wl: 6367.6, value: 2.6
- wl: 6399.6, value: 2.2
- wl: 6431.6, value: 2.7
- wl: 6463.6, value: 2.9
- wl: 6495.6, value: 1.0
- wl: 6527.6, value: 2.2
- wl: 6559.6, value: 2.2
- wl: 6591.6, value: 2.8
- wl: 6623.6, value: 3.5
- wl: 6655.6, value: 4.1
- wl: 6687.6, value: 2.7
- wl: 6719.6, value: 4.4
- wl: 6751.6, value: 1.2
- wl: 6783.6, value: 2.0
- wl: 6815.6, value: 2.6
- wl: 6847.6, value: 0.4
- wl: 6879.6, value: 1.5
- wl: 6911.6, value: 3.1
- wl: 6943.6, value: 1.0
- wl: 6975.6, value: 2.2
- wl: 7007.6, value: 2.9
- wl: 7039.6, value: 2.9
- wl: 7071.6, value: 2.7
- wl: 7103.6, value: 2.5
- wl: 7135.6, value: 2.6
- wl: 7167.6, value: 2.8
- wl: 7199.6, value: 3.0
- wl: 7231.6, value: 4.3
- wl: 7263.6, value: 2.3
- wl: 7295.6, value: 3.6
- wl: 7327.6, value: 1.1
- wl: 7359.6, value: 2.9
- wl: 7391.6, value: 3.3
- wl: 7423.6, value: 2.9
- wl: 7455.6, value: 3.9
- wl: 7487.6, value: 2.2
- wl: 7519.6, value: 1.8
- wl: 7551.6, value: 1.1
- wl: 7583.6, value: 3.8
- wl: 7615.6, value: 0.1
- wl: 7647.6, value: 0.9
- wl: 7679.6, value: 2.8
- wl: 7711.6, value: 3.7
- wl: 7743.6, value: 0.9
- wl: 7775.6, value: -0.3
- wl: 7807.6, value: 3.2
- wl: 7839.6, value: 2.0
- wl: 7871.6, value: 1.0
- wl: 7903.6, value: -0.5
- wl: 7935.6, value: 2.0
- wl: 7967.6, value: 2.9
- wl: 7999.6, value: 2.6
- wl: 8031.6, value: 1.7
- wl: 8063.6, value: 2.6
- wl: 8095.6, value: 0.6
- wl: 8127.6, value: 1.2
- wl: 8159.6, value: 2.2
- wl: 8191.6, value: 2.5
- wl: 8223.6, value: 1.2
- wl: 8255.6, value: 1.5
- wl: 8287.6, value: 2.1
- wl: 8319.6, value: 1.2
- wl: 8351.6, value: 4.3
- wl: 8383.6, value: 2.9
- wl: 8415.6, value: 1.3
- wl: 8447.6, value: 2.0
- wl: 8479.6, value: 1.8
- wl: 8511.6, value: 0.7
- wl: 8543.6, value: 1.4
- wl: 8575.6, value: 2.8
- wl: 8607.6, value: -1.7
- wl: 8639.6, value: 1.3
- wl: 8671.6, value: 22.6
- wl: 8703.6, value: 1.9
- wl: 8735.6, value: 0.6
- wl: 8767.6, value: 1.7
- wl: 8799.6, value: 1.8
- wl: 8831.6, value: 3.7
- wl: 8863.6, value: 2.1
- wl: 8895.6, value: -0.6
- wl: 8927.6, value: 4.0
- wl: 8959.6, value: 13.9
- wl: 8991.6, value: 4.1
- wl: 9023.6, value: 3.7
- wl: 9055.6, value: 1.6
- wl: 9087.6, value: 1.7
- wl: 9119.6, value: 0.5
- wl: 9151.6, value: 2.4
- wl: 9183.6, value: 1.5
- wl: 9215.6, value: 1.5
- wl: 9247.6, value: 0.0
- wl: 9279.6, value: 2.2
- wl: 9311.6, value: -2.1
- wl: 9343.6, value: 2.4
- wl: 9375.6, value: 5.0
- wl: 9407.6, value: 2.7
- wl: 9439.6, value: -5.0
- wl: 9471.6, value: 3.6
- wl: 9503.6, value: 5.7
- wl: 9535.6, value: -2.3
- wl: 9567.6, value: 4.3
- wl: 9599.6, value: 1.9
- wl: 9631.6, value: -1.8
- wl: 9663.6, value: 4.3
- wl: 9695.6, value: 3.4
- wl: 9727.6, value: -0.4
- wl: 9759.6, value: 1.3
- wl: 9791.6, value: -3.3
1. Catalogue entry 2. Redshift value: 1.404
